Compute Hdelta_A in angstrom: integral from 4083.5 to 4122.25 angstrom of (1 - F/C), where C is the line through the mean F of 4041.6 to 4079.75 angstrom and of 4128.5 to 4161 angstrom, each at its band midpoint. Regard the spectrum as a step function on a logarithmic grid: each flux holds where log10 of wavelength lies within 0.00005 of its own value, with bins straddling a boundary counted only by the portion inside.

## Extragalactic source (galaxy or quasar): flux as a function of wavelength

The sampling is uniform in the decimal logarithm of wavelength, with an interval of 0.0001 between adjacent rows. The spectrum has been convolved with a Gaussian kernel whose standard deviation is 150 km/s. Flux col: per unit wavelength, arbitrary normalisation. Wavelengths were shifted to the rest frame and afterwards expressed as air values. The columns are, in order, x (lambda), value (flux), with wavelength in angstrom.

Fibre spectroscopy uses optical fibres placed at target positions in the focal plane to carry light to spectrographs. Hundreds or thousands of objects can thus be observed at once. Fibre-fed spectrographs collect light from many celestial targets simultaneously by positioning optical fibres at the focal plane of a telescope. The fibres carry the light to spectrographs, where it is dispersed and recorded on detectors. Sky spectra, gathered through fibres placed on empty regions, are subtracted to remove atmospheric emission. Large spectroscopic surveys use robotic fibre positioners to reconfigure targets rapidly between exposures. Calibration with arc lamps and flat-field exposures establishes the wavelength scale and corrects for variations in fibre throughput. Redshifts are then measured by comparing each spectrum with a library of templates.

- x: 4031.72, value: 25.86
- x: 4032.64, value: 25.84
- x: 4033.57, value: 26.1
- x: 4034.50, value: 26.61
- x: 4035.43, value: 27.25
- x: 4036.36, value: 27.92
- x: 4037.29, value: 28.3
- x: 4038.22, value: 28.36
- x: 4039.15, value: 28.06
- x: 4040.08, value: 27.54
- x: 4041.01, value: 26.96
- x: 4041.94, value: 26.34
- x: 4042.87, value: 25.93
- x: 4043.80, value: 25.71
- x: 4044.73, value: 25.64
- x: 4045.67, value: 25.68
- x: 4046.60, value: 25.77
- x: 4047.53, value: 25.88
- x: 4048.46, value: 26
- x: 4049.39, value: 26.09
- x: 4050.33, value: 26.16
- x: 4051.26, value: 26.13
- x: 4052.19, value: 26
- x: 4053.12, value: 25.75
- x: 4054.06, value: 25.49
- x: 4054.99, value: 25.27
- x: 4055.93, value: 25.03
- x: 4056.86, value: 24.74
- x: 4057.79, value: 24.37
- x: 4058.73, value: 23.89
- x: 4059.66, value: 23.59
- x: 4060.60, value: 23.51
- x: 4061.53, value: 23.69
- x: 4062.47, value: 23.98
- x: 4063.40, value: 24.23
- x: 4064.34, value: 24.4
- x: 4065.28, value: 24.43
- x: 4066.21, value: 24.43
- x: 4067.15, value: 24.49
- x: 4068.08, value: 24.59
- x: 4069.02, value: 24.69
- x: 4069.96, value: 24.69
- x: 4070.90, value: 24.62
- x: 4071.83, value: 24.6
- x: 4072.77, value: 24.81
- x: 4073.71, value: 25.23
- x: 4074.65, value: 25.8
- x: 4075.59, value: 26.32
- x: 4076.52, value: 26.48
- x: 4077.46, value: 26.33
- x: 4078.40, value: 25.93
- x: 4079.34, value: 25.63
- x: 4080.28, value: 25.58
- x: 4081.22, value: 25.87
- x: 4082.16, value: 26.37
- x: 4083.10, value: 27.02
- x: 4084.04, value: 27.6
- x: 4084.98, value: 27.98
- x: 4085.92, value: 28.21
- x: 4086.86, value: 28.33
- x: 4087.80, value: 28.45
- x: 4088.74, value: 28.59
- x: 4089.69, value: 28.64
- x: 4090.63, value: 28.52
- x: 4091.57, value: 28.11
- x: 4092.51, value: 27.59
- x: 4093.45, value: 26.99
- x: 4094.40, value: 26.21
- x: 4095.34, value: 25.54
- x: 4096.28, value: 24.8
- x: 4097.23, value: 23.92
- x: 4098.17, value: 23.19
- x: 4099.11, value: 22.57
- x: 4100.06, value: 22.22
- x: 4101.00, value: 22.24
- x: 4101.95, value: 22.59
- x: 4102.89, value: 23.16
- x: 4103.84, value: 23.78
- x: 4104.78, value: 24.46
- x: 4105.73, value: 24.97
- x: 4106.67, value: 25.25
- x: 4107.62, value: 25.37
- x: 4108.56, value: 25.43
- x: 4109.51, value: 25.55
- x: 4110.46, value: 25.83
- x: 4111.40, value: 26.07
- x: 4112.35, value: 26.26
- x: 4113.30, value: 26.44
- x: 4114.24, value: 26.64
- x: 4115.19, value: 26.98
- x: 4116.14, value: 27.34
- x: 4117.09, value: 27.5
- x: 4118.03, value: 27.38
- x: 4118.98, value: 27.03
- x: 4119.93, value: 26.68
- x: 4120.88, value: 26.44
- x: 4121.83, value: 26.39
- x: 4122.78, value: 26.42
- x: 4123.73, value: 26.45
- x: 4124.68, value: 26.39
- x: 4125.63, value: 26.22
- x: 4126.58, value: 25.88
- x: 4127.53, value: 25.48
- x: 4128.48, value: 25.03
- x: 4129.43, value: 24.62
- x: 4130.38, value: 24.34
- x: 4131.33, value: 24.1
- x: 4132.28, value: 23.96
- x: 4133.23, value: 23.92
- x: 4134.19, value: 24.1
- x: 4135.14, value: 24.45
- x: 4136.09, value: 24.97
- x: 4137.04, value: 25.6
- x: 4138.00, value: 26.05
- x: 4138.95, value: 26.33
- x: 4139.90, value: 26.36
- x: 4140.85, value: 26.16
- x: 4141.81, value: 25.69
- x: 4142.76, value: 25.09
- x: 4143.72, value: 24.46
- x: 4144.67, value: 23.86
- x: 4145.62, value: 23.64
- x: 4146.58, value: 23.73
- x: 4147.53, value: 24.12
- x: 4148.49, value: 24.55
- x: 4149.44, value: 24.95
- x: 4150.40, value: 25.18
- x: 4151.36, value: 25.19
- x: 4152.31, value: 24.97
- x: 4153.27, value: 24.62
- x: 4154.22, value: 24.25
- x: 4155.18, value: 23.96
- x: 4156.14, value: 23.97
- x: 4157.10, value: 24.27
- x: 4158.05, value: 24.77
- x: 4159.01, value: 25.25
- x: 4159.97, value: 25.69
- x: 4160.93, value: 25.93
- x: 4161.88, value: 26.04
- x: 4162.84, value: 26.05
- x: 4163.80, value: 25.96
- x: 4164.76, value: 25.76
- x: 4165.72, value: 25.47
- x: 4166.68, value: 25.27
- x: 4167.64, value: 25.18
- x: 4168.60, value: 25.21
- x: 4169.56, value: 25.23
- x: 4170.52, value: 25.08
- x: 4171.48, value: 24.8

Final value -1.6 angstrom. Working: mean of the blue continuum 25.2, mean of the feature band 26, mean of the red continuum 24.8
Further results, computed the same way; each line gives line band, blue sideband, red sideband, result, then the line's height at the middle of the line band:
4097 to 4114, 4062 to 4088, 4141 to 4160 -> 0.56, 25.3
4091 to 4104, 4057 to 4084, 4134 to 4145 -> 0.31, 25.1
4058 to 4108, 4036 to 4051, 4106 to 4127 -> 2.10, 26.5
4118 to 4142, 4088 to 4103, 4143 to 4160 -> -0.73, 24.8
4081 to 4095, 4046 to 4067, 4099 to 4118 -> -1.44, 25.1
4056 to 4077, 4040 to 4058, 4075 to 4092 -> 1.50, 26.5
